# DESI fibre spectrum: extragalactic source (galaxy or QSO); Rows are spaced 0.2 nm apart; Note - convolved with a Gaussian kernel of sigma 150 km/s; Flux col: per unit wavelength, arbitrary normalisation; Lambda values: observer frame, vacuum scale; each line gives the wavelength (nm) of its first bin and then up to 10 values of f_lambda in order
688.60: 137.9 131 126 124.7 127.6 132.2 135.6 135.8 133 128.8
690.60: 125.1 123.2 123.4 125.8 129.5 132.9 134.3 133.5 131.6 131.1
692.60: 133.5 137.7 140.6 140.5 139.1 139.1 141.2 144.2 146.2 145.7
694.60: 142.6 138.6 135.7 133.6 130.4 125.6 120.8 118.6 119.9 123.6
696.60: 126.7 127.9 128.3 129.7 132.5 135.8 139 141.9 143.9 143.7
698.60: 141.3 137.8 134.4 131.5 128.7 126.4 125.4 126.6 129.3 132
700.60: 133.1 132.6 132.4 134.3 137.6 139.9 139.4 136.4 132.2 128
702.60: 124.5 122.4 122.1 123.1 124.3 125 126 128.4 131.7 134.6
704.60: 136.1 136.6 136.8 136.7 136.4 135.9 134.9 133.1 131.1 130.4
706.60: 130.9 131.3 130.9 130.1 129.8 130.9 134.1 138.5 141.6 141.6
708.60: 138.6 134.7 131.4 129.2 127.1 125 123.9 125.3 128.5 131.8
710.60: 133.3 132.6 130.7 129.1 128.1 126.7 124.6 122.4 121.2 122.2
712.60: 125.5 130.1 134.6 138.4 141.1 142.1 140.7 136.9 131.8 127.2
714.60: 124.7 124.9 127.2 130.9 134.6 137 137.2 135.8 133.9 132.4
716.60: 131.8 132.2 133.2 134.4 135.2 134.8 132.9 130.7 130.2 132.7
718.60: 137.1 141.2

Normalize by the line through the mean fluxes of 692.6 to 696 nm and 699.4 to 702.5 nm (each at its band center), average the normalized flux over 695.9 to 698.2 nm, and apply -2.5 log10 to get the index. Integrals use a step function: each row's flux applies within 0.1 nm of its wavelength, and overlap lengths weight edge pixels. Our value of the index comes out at 0.04 mag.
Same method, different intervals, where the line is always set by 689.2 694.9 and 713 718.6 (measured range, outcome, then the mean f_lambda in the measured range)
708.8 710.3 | 0.051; 128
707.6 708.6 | -0.034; 138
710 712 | 0.040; 129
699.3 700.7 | 0.045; 129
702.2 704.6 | 0.059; 127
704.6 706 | -0.016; 136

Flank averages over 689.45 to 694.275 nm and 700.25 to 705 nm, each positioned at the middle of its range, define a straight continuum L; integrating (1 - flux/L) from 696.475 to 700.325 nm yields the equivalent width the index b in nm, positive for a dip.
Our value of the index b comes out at -0.03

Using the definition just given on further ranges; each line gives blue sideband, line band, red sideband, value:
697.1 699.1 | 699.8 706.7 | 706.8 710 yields 0.18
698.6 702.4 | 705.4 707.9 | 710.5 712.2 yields -0.04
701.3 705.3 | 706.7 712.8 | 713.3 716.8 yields 0.11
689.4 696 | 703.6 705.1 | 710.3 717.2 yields 0.00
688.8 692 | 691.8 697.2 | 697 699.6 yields -0.04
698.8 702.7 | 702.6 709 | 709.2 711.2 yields -0.09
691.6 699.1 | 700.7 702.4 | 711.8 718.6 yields -0.01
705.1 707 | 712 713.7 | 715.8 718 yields 0.03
